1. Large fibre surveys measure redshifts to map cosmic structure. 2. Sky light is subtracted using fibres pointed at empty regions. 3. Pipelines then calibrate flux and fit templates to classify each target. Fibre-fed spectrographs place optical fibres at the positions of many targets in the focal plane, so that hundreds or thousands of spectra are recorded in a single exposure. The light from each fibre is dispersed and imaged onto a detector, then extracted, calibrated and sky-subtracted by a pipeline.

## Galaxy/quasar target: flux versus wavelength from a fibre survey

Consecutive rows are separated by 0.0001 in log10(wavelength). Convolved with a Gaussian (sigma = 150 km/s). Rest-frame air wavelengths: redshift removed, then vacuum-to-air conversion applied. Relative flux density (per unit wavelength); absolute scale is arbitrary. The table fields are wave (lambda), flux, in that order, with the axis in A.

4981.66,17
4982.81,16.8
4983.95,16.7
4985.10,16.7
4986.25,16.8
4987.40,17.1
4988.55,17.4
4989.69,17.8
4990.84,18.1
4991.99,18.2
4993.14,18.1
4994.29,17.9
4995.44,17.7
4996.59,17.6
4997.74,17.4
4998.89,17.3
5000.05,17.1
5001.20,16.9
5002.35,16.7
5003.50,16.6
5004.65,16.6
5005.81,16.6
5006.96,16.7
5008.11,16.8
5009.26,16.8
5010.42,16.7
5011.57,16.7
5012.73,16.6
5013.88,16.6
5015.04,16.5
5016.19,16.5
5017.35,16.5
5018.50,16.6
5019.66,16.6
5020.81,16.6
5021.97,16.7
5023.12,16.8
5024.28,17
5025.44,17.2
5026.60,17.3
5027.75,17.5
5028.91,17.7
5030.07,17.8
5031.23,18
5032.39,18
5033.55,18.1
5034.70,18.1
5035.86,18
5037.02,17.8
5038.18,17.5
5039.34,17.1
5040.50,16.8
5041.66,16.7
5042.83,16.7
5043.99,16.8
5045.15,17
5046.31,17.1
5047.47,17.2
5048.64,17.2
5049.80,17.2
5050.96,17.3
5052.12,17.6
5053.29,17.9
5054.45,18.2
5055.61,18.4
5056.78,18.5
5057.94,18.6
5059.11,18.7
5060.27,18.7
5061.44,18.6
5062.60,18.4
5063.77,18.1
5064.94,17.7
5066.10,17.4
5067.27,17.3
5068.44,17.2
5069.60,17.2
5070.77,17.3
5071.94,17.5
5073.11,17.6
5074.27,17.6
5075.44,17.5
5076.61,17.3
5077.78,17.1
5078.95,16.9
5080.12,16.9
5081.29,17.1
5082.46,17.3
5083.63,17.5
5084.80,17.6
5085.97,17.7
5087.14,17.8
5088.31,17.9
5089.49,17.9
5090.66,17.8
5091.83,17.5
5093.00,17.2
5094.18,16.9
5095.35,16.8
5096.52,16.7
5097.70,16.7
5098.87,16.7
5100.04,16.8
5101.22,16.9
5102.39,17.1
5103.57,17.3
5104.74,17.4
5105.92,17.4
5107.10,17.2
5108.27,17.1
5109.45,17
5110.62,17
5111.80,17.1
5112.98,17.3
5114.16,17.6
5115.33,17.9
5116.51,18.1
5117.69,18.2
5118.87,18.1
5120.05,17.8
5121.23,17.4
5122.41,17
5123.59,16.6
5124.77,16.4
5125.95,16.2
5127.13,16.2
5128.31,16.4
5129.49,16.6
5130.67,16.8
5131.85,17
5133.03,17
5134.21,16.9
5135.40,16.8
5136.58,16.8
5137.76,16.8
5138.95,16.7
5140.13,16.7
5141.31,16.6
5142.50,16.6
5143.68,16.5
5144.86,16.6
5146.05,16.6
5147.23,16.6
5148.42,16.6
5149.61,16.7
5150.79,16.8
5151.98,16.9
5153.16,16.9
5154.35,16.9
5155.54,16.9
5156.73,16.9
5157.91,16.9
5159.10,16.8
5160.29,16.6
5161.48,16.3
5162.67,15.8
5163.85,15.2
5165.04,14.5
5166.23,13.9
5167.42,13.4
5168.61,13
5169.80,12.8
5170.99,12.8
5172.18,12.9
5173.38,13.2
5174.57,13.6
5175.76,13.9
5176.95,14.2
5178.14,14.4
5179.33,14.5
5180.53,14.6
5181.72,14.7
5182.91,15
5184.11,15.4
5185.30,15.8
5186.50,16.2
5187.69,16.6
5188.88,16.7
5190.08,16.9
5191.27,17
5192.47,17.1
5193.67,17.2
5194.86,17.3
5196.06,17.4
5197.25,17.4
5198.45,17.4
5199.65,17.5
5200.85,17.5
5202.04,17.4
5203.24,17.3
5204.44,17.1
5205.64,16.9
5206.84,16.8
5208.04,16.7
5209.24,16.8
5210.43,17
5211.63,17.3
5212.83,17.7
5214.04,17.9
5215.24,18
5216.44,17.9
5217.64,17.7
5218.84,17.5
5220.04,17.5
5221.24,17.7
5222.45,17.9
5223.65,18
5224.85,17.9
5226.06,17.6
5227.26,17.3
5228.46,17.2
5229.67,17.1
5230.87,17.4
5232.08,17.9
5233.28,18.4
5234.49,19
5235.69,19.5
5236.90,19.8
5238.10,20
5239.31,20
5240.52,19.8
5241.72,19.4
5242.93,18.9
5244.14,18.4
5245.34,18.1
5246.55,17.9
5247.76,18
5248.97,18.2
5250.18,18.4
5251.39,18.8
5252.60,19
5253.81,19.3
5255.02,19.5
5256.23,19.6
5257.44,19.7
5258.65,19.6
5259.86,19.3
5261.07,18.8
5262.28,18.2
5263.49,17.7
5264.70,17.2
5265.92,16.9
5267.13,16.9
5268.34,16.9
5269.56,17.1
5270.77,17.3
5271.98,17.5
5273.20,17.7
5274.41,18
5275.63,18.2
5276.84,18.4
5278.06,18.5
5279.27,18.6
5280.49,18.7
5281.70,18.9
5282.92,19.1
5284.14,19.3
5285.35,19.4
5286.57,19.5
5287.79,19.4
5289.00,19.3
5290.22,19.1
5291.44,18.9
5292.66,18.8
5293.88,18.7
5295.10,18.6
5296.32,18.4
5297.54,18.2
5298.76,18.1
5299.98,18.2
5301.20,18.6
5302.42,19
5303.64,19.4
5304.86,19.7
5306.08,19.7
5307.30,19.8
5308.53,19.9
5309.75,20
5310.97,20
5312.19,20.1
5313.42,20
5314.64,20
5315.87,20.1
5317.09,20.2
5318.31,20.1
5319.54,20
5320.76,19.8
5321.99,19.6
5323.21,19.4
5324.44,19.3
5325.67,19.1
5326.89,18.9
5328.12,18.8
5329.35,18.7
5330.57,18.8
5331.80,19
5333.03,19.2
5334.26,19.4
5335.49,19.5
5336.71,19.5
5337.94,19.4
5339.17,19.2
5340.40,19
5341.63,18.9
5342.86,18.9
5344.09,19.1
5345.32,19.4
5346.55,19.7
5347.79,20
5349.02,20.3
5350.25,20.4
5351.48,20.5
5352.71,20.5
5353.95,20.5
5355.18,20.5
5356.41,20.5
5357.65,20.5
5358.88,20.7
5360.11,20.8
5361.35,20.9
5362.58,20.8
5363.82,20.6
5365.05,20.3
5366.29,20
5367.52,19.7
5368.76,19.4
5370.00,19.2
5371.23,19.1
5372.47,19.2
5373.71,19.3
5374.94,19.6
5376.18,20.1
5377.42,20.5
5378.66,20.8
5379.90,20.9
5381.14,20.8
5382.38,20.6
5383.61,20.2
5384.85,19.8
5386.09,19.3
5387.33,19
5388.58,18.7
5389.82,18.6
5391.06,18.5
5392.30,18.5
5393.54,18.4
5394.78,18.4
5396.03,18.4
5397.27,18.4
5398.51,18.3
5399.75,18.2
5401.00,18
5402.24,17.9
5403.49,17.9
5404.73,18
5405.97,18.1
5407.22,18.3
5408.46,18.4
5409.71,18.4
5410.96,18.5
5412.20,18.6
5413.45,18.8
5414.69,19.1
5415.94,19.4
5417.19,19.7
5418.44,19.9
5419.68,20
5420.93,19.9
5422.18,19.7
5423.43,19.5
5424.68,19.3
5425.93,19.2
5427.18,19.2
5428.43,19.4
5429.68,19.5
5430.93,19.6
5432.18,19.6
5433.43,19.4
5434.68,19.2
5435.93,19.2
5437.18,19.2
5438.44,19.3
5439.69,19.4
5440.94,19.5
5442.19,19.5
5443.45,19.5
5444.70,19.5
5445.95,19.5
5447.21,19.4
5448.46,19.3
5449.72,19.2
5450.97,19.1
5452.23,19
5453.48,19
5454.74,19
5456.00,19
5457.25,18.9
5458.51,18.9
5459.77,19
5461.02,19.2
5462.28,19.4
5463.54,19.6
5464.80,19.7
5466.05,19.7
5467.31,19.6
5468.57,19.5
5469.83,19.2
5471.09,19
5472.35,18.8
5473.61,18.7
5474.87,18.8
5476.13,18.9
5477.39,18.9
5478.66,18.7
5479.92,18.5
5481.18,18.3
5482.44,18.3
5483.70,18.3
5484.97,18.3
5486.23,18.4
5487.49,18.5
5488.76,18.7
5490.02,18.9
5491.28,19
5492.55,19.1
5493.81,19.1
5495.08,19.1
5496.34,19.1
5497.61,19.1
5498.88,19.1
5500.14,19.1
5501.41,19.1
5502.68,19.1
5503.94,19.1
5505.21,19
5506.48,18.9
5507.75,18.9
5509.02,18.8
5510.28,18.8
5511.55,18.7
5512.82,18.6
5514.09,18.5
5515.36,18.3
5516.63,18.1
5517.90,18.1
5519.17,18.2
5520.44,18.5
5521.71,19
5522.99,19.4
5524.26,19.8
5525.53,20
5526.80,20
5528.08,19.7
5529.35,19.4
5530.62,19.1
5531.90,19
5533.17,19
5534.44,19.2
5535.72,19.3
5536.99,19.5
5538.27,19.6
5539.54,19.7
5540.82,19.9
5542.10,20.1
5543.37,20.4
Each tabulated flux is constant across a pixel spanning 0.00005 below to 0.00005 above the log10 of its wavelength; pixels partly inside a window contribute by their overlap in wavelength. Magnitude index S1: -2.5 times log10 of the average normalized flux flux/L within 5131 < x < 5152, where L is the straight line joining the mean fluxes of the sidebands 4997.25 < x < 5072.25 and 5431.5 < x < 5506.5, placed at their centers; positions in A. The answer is 0.06 mag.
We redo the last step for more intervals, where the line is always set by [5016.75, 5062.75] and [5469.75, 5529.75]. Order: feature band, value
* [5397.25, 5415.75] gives 0.01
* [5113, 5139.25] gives 0.04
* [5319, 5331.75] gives -0.05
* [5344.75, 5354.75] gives -0.10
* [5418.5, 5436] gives -0.05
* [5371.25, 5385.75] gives -0.09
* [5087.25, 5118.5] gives 0.02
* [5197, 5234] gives 0.03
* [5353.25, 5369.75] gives -0.11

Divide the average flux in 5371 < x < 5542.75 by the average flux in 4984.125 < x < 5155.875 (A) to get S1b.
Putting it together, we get 1.1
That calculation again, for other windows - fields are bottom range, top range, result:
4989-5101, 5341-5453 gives 1.12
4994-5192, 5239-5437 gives 1.14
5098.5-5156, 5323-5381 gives 1.17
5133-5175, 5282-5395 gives 1.24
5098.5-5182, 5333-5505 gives 1.19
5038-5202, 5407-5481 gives 1.15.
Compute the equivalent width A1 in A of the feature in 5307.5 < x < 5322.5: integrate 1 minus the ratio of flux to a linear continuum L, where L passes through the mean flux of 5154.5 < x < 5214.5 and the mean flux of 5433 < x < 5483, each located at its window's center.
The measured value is -2.2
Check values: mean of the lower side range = 15.9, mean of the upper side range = 19.1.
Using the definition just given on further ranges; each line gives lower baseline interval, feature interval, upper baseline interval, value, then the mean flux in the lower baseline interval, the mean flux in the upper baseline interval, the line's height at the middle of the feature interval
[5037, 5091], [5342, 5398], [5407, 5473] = -2.5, 17.6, 19.3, 18.9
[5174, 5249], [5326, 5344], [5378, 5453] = -0.7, 17.3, 19.1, 18.4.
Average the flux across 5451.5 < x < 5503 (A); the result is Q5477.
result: 19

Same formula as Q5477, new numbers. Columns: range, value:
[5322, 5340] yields 19.2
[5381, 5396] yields 19.1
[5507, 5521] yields 18.5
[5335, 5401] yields 19.7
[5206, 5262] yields 18.3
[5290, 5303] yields 18.6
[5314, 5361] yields 19.7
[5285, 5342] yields 19.3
